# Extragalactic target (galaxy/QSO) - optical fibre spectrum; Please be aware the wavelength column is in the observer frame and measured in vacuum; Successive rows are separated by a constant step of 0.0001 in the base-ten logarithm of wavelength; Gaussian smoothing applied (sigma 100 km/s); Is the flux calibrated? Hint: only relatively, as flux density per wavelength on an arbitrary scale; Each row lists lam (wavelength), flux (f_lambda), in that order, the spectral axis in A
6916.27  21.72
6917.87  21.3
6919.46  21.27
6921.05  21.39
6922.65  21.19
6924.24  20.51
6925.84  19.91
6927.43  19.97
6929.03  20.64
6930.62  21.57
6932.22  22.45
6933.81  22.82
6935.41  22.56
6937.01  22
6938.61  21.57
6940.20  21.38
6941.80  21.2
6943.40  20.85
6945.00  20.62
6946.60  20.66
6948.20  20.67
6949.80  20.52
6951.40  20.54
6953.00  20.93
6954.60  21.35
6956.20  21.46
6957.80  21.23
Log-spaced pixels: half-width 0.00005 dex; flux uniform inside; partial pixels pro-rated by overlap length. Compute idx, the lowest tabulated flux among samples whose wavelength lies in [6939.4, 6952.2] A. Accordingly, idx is 20.52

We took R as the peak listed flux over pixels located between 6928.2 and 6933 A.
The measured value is 22.45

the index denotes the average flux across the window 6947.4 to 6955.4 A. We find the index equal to 20.8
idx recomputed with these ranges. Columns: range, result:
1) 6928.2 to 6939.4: 20.64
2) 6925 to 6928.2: 19.91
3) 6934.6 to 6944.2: 20.85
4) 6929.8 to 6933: 21.57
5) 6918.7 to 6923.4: 21.19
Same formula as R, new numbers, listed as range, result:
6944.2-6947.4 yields 20.66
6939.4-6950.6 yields 21.38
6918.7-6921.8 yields 21.39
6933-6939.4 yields 22.82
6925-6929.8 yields 20.64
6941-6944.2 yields 21.2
